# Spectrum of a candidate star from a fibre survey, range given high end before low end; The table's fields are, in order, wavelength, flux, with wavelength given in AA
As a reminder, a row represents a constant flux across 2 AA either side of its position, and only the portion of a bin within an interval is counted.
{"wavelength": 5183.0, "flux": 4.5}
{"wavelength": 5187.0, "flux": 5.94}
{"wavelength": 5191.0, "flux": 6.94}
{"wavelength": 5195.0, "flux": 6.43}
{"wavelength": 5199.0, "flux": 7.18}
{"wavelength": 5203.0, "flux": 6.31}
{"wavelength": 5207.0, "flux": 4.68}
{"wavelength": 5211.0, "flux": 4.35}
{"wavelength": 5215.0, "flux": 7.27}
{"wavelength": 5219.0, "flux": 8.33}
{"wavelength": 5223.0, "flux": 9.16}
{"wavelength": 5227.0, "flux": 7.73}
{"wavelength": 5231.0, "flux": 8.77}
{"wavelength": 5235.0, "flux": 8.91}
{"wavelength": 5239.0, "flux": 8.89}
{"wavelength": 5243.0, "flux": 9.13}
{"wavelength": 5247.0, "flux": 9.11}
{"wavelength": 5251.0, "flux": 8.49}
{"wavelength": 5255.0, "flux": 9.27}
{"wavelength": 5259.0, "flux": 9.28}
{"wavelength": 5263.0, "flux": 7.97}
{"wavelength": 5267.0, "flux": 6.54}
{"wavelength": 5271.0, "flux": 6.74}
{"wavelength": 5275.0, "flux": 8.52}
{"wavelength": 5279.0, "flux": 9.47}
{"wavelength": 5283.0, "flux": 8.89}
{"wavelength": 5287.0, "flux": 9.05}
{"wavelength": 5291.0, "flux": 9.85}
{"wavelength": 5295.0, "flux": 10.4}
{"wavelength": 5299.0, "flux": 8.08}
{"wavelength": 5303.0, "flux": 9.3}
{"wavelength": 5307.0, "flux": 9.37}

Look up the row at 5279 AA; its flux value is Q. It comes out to 9.47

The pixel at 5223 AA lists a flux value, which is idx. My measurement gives 9.16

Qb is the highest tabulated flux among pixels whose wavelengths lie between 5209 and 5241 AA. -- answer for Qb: 9.16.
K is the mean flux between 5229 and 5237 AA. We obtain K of 8.84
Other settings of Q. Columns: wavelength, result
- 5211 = 4.35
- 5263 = 7.97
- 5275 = 8.52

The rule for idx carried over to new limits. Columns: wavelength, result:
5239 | 8.89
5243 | 9.13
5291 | 9.85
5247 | 9.11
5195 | 6.43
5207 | 4.68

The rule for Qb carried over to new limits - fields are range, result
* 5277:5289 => 9.47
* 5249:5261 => 9.28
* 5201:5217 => 7.27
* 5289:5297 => 10.4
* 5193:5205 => 7.18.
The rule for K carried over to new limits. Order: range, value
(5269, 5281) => 8.24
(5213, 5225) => 8.25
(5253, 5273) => 7.96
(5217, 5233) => 8.5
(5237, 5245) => 9.01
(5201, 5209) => 5.49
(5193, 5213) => 5.79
